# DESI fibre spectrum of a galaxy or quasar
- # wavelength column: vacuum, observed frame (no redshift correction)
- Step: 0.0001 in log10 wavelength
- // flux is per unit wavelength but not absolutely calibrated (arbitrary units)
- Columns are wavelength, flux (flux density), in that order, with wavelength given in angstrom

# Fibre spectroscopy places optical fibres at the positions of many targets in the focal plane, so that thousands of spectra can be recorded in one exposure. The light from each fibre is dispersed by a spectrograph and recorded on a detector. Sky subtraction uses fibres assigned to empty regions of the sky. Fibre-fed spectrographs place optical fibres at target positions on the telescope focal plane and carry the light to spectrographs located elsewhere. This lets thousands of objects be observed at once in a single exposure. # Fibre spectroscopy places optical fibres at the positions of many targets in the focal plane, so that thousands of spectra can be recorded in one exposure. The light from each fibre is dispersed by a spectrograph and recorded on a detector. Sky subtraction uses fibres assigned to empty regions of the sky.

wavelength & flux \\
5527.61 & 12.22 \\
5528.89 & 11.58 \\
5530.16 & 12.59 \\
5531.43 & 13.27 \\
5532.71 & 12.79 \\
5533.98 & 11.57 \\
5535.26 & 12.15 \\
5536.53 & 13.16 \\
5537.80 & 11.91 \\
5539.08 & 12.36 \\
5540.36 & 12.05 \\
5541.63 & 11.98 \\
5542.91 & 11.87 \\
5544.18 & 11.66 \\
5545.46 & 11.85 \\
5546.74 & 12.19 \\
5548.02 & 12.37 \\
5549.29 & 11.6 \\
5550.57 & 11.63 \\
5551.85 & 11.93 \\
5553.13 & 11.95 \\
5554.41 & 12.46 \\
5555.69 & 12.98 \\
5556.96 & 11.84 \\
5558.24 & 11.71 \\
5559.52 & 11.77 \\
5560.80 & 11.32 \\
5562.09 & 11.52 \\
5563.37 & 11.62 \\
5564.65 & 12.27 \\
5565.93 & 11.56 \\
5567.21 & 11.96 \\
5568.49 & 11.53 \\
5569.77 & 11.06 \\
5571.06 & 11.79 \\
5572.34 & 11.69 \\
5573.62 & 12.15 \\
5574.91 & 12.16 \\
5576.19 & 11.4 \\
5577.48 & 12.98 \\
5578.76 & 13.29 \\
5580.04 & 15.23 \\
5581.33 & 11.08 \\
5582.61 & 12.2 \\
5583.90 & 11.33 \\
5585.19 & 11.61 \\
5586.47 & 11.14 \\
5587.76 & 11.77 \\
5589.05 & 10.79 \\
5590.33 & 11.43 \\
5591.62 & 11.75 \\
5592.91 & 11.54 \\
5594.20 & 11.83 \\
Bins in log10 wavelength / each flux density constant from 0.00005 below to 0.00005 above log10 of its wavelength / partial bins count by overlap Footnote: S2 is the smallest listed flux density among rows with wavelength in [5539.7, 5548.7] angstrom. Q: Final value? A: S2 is 11.66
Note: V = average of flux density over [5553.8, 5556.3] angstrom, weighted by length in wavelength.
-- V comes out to 12.7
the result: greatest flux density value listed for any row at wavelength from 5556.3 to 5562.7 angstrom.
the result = 11.84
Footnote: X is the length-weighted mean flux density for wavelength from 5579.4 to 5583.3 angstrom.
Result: 12.8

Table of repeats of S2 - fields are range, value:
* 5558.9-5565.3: 11.32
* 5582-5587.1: 11.14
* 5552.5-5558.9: 11.71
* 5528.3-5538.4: 11.57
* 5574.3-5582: 11.08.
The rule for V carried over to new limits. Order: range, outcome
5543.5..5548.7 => 12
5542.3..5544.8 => 11.8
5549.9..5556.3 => 12.2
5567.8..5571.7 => 11.5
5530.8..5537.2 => 12.6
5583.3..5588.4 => 11.5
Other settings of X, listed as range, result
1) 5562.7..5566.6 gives 11.8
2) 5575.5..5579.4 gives 12.6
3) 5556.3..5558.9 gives 11.8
